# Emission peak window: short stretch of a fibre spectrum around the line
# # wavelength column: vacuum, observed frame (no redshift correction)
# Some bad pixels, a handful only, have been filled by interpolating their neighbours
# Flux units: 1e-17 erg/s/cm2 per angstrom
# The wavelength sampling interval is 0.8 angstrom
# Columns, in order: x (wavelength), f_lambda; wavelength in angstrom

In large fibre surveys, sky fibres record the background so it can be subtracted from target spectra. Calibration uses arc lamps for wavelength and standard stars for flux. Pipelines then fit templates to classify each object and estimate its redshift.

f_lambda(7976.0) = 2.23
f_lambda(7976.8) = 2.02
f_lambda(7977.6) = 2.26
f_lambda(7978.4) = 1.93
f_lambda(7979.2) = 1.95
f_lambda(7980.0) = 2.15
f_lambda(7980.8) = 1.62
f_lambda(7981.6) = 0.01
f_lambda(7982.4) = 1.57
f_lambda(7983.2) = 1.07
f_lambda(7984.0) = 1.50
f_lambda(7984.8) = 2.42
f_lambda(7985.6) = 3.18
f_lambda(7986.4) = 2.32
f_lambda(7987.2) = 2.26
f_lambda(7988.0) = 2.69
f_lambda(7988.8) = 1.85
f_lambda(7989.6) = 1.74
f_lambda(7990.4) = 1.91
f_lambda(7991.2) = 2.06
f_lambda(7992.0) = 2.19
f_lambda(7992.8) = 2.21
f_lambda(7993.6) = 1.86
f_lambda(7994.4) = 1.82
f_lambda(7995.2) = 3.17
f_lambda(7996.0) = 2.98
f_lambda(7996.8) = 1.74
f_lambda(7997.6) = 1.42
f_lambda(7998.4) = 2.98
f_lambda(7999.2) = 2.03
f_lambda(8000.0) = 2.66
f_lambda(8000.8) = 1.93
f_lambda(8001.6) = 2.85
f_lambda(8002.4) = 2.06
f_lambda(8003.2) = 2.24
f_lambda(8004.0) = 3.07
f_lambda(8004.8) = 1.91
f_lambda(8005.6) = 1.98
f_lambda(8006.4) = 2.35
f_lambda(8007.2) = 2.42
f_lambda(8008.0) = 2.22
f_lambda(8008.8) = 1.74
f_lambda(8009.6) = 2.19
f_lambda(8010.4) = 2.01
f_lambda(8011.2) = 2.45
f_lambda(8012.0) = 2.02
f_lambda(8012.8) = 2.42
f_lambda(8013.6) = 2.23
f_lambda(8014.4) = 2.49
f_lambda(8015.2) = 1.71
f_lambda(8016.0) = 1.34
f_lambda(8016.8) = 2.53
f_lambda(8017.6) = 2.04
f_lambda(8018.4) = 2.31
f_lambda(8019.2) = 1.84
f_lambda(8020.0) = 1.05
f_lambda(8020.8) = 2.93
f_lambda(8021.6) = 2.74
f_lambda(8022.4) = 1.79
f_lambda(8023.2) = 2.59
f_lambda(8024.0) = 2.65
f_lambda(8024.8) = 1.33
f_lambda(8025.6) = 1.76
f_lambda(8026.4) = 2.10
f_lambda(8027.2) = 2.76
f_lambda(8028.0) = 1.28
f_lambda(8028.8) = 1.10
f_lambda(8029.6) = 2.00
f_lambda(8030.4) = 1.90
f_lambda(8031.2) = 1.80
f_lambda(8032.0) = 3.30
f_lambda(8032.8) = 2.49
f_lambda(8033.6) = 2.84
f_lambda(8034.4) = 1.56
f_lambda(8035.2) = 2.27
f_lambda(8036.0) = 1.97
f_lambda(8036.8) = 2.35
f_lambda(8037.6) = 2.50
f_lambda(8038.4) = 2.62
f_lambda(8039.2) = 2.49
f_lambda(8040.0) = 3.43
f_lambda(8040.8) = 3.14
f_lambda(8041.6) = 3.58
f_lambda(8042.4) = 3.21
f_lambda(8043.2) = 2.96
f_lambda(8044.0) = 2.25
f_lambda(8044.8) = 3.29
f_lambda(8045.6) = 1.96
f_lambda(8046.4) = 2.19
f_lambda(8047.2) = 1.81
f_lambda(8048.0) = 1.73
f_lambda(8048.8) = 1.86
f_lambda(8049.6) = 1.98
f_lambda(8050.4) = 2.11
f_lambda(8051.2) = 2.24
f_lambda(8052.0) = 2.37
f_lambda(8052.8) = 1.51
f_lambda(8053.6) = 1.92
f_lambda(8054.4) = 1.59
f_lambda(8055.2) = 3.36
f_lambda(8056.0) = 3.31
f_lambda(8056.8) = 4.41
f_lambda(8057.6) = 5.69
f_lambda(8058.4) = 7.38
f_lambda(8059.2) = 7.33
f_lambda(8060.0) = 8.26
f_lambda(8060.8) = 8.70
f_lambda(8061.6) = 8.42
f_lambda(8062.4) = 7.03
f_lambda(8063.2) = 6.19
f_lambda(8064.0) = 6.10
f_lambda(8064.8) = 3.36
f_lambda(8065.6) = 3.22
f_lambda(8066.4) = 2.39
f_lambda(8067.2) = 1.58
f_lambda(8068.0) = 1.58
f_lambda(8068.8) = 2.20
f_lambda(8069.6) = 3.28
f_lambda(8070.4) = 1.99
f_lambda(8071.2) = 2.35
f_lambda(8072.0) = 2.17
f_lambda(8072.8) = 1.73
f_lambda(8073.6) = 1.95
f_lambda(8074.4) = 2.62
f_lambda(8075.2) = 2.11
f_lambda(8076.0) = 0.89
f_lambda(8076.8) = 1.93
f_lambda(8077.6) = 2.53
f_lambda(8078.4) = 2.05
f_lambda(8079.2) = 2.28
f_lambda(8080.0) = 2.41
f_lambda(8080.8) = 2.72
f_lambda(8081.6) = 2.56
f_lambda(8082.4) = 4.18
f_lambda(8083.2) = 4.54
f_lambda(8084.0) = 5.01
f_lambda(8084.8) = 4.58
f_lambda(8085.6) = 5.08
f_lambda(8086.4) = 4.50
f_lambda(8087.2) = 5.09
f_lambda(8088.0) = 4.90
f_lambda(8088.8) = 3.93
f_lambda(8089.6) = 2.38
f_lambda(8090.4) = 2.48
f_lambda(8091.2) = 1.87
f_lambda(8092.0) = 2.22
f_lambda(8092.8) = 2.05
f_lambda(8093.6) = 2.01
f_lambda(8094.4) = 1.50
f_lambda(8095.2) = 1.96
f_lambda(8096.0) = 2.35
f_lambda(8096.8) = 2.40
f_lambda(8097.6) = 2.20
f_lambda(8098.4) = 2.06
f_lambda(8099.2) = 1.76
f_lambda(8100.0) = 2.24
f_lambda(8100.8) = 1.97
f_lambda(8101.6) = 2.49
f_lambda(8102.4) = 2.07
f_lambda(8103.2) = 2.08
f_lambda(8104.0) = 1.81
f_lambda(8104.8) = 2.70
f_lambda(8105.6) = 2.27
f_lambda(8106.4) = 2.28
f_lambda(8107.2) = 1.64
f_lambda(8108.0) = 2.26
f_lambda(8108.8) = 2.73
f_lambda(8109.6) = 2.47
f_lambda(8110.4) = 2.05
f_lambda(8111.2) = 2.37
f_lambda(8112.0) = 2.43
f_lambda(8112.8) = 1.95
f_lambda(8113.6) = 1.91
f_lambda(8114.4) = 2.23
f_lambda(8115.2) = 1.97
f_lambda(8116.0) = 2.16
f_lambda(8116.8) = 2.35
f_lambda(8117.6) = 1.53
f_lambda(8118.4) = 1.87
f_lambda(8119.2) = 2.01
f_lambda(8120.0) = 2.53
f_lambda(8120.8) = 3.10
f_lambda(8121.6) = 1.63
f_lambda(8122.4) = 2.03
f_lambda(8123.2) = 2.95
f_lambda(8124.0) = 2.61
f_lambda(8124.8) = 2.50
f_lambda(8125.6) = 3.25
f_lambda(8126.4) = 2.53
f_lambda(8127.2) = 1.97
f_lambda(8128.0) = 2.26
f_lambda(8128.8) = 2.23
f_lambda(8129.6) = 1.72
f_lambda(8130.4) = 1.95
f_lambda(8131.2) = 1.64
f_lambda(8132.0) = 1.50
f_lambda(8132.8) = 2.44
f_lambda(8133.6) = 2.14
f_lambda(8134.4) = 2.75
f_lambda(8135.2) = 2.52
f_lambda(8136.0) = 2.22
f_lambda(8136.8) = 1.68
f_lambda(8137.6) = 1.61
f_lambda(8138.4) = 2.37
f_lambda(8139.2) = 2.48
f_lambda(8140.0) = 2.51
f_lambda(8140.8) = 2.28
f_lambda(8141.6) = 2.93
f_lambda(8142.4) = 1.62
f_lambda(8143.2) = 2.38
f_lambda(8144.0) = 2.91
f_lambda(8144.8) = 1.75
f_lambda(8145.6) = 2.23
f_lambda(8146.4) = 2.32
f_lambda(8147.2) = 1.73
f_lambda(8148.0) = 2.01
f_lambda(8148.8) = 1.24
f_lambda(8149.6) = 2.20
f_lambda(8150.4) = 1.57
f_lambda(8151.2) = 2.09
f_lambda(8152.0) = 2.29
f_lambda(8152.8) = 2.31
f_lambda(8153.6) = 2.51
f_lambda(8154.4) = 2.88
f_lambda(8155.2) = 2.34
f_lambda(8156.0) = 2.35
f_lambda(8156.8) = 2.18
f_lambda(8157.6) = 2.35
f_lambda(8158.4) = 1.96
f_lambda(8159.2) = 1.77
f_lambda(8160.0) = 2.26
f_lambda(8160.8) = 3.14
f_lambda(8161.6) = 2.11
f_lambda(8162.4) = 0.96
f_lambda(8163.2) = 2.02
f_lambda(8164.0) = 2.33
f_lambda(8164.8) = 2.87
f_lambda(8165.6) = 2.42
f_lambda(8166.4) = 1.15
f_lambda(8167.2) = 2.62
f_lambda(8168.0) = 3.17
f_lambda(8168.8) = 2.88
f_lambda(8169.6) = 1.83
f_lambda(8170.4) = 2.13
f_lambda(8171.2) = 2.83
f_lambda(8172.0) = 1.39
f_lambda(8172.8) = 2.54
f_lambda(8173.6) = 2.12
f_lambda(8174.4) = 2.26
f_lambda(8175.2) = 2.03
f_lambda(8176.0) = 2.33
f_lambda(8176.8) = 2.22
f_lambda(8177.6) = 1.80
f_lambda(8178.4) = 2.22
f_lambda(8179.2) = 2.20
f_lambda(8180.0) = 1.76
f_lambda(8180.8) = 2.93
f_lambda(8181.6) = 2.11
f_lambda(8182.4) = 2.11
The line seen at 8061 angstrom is H-alpha 6563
